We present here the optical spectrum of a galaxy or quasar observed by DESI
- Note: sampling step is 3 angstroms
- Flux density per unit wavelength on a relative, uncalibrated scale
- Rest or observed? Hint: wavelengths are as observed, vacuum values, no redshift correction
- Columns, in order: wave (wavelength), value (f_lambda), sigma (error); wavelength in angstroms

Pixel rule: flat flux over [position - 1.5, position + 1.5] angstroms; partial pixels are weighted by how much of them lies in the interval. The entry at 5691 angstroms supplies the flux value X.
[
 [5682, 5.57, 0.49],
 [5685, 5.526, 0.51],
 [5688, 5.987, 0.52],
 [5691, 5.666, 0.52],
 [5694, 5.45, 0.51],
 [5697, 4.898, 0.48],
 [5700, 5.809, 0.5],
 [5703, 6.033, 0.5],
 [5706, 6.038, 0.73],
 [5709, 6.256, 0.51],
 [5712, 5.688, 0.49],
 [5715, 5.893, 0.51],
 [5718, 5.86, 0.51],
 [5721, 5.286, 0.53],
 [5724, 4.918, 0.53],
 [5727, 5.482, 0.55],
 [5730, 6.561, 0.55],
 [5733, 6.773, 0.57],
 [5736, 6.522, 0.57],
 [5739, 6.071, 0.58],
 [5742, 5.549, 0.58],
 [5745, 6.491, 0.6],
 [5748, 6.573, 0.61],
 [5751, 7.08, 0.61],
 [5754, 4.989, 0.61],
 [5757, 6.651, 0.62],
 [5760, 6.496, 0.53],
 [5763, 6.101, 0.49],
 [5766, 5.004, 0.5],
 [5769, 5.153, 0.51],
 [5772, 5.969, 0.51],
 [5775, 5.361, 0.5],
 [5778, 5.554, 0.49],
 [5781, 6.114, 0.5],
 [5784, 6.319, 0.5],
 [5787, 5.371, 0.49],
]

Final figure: 5.666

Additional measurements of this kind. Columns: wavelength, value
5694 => 5.45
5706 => 6.038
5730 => 6.561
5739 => 6.071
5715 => 5.893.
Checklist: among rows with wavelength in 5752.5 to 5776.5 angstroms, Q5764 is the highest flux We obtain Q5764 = 6.651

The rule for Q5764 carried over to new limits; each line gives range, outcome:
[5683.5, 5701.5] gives 5.987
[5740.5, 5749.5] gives 6.573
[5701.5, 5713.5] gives 6.256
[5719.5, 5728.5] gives 5.482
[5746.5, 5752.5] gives 7.08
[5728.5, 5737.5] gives 6.773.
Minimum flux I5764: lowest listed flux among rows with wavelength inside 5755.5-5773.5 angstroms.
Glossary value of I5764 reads 5.004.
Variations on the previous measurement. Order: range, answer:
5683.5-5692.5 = 5.526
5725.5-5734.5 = 5.482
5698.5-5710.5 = 5.809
